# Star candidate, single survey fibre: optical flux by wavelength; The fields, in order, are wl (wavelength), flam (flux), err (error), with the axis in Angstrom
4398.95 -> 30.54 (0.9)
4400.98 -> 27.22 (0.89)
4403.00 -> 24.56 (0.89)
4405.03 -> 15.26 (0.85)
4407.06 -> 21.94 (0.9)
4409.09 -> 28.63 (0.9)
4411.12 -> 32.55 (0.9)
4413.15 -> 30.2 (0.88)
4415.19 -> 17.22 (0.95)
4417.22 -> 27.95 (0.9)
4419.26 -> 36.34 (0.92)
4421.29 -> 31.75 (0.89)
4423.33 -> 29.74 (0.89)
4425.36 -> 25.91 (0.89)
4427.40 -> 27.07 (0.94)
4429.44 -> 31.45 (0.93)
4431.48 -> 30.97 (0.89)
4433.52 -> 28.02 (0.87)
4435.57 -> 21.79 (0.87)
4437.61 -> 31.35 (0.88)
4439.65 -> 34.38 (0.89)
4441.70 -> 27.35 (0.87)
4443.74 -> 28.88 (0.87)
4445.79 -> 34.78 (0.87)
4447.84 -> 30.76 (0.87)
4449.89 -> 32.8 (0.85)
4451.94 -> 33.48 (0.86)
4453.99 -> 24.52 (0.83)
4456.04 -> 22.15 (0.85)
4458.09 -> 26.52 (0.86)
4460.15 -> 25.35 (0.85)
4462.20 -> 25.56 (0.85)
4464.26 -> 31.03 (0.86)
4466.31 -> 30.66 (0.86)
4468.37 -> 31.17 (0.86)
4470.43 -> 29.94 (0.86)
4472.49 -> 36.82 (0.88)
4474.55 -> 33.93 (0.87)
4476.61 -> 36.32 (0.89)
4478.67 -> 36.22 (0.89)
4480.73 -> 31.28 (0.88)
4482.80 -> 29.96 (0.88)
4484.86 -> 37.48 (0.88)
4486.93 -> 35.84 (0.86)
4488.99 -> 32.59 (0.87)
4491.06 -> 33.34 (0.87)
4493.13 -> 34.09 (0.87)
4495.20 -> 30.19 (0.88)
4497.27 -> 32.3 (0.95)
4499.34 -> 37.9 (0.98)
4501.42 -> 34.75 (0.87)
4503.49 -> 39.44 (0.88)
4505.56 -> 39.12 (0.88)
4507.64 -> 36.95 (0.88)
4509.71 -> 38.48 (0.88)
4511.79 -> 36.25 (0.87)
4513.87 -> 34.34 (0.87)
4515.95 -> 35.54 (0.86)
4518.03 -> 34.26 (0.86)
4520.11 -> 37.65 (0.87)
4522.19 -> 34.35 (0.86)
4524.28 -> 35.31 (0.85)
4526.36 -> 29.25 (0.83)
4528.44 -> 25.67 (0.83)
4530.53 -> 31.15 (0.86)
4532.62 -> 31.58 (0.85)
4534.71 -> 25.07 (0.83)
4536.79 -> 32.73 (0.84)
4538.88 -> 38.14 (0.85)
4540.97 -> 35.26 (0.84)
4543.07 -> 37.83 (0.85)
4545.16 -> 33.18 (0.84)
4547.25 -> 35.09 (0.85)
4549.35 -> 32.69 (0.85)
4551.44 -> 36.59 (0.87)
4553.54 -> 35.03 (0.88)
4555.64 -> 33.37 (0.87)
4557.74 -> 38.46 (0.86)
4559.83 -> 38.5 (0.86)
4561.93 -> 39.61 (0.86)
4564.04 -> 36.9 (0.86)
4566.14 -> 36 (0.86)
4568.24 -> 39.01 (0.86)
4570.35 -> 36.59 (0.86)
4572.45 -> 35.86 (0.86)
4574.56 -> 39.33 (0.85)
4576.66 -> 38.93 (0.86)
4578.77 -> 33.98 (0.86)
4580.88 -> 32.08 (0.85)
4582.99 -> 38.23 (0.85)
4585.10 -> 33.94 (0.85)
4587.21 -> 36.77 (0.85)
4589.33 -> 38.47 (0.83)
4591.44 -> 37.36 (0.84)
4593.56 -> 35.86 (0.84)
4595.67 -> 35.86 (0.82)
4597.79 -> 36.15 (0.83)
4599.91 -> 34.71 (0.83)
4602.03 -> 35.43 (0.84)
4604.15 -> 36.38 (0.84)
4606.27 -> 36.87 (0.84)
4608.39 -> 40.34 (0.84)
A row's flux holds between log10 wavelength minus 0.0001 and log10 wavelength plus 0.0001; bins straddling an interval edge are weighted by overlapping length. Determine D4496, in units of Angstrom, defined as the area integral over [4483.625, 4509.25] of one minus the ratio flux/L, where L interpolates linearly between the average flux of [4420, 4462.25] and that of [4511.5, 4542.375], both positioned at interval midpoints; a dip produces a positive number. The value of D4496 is -3.05 Angstrom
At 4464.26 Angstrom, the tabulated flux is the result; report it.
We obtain 31.03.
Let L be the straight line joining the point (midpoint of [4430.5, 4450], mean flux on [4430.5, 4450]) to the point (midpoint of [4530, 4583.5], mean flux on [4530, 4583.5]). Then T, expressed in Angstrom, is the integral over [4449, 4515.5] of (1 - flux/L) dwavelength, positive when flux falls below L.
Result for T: -1.8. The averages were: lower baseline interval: 30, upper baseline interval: 35.4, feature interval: 32.9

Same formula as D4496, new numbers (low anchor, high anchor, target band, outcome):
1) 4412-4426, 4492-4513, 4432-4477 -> 2.7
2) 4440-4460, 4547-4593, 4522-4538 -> 1.6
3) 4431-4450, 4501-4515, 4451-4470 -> 2.5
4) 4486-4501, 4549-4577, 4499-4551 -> 1.1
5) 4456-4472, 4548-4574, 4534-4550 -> 0.5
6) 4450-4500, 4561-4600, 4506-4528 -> -1.0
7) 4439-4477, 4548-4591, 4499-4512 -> -1.9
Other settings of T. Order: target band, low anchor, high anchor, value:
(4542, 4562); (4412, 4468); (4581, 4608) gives -0.9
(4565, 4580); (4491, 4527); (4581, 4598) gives -0.4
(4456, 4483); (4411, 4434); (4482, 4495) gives 1.3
